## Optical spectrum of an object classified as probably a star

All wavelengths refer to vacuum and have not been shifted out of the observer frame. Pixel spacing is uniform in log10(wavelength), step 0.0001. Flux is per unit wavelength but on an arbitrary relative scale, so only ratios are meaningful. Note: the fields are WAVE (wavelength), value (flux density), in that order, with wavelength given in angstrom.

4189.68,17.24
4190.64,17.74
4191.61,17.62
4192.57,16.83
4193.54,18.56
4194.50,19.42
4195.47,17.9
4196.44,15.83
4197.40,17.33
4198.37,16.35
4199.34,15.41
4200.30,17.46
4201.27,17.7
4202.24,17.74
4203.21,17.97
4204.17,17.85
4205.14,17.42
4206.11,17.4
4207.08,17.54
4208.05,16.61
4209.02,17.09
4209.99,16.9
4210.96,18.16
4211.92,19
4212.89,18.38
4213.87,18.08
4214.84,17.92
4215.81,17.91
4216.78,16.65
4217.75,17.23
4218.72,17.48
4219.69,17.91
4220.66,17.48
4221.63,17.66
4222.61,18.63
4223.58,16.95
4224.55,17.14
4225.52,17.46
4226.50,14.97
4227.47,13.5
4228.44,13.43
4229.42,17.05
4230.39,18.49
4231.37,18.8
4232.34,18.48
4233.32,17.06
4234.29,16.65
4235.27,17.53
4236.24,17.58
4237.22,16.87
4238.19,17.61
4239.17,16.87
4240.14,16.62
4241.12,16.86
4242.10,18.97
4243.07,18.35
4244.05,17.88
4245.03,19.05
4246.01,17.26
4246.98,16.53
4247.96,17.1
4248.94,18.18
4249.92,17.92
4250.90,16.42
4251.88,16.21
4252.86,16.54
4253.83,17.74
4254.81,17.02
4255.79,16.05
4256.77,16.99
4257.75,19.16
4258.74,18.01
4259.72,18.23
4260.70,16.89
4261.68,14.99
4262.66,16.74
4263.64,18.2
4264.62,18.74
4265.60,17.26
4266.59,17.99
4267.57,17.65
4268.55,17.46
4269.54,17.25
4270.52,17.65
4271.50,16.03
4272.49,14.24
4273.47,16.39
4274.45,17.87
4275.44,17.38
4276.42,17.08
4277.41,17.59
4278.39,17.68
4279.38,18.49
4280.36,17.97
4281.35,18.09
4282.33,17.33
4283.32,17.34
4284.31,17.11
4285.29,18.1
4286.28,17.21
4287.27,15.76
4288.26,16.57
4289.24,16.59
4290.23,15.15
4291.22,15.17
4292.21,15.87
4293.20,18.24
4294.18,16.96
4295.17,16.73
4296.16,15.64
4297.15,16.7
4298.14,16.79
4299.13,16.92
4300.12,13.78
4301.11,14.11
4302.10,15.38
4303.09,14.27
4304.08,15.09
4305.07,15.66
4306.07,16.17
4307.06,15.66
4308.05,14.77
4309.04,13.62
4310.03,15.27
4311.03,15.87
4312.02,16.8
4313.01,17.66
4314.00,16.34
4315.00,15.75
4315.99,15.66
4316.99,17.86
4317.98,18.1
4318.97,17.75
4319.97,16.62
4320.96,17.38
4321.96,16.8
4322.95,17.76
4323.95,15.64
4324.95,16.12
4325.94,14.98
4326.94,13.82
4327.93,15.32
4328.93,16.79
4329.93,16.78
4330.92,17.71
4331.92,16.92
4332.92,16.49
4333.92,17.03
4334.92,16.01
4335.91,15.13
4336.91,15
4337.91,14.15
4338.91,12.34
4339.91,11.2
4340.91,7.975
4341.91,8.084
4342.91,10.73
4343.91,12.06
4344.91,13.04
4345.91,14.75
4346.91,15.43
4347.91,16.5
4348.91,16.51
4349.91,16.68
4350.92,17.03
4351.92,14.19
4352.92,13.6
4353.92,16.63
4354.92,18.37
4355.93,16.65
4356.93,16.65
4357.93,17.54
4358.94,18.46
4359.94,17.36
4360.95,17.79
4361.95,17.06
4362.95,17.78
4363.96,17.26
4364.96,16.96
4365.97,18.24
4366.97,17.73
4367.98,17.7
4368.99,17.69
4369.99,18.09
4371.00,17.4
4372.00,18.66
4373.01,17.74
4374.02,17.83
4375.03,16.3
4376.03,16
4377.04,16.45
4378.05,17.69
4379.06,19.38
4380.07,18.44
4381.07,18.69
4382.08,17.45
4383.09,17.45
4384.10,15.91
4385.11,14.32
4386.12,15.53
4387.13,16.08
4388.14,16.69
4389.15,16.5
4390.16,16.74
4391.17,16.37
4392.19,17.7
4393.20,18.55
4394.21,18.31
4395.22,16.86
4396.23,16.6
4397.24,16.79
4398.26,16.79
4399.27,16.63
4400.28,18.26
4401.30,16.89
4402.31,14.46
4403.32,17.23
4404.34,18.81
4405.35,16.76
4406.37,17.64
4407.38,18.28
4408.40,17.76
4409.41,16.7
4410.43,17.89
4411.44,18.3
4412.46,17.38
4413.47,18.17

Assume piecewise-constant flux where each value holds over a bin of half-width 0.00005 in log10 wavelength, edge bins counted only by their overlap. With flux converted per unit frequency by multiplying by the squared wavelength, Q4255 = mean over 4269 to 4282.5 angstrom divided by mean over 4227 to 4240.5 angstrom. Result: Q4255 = 1.0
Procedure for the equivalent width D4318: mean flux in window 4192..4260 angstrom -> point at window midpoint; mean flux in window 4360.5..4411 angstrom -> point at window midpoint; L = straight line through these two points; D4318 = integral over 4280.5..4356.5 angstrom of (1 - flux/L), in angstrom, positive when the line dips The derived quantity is 7.1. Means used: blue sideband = 17.4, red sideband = 17.3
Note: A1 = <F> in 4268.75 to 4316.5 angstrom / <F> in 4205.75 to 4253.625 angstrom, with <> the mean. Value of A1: 0.95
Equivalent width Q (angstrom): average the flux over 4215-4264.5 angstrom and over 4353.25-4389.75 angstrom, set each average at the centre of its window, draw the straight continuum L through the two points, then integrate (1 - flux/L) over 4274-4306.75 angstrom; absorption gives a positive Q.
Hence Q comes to 1.32 angstrom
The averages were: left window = 17.2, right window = 17.3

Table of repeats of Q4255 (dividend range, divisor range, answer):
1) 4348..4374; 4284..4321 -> 1.09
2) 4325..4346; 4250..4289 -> 0.85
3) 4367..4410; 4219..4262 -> 1.07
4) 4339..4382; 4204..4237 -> 1.00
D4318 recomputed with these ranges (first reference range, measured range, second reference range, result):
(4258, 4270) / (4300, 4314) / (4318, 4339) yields 1.0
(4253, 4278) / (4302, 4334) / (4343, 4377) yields 1.4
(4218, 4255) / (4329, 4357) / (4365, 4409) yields 4.0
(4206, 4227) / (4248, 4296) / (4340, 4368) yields -1.2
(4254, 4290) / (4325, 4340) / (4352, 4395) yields 1.5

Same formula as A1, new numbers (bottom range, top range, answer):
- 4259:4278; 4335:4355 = 0.81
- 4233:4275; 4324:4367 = 0.90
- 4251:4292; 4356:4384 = 1.03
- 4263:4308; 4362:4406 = 1.03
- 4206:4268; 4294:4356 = 0.89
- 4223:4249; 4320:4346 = 0.85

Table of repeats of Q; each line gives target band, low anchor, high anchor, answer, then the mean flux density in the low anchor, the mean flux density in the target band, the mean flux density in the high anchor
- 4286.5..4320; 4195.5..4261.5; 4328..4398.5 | 1.4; 17.3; 16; 16.3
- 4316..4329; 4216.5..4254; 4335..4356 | -1.5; 17.2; 16.5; 14.1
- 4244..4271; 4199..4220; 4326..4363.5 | -1.0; 17.6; 17.4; 15.3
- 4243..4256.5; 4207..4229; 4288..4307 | -0.5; 17.1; 17.3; 15.9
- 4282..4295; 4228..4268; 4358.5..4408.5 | 0.5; 17.4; 16.7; 17.3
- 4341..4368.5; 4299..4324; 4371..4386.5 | 1.6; 16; 15.8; 17.2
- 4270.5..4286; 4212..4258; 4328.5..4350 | -1.1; 17.3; 17.3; 14.4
